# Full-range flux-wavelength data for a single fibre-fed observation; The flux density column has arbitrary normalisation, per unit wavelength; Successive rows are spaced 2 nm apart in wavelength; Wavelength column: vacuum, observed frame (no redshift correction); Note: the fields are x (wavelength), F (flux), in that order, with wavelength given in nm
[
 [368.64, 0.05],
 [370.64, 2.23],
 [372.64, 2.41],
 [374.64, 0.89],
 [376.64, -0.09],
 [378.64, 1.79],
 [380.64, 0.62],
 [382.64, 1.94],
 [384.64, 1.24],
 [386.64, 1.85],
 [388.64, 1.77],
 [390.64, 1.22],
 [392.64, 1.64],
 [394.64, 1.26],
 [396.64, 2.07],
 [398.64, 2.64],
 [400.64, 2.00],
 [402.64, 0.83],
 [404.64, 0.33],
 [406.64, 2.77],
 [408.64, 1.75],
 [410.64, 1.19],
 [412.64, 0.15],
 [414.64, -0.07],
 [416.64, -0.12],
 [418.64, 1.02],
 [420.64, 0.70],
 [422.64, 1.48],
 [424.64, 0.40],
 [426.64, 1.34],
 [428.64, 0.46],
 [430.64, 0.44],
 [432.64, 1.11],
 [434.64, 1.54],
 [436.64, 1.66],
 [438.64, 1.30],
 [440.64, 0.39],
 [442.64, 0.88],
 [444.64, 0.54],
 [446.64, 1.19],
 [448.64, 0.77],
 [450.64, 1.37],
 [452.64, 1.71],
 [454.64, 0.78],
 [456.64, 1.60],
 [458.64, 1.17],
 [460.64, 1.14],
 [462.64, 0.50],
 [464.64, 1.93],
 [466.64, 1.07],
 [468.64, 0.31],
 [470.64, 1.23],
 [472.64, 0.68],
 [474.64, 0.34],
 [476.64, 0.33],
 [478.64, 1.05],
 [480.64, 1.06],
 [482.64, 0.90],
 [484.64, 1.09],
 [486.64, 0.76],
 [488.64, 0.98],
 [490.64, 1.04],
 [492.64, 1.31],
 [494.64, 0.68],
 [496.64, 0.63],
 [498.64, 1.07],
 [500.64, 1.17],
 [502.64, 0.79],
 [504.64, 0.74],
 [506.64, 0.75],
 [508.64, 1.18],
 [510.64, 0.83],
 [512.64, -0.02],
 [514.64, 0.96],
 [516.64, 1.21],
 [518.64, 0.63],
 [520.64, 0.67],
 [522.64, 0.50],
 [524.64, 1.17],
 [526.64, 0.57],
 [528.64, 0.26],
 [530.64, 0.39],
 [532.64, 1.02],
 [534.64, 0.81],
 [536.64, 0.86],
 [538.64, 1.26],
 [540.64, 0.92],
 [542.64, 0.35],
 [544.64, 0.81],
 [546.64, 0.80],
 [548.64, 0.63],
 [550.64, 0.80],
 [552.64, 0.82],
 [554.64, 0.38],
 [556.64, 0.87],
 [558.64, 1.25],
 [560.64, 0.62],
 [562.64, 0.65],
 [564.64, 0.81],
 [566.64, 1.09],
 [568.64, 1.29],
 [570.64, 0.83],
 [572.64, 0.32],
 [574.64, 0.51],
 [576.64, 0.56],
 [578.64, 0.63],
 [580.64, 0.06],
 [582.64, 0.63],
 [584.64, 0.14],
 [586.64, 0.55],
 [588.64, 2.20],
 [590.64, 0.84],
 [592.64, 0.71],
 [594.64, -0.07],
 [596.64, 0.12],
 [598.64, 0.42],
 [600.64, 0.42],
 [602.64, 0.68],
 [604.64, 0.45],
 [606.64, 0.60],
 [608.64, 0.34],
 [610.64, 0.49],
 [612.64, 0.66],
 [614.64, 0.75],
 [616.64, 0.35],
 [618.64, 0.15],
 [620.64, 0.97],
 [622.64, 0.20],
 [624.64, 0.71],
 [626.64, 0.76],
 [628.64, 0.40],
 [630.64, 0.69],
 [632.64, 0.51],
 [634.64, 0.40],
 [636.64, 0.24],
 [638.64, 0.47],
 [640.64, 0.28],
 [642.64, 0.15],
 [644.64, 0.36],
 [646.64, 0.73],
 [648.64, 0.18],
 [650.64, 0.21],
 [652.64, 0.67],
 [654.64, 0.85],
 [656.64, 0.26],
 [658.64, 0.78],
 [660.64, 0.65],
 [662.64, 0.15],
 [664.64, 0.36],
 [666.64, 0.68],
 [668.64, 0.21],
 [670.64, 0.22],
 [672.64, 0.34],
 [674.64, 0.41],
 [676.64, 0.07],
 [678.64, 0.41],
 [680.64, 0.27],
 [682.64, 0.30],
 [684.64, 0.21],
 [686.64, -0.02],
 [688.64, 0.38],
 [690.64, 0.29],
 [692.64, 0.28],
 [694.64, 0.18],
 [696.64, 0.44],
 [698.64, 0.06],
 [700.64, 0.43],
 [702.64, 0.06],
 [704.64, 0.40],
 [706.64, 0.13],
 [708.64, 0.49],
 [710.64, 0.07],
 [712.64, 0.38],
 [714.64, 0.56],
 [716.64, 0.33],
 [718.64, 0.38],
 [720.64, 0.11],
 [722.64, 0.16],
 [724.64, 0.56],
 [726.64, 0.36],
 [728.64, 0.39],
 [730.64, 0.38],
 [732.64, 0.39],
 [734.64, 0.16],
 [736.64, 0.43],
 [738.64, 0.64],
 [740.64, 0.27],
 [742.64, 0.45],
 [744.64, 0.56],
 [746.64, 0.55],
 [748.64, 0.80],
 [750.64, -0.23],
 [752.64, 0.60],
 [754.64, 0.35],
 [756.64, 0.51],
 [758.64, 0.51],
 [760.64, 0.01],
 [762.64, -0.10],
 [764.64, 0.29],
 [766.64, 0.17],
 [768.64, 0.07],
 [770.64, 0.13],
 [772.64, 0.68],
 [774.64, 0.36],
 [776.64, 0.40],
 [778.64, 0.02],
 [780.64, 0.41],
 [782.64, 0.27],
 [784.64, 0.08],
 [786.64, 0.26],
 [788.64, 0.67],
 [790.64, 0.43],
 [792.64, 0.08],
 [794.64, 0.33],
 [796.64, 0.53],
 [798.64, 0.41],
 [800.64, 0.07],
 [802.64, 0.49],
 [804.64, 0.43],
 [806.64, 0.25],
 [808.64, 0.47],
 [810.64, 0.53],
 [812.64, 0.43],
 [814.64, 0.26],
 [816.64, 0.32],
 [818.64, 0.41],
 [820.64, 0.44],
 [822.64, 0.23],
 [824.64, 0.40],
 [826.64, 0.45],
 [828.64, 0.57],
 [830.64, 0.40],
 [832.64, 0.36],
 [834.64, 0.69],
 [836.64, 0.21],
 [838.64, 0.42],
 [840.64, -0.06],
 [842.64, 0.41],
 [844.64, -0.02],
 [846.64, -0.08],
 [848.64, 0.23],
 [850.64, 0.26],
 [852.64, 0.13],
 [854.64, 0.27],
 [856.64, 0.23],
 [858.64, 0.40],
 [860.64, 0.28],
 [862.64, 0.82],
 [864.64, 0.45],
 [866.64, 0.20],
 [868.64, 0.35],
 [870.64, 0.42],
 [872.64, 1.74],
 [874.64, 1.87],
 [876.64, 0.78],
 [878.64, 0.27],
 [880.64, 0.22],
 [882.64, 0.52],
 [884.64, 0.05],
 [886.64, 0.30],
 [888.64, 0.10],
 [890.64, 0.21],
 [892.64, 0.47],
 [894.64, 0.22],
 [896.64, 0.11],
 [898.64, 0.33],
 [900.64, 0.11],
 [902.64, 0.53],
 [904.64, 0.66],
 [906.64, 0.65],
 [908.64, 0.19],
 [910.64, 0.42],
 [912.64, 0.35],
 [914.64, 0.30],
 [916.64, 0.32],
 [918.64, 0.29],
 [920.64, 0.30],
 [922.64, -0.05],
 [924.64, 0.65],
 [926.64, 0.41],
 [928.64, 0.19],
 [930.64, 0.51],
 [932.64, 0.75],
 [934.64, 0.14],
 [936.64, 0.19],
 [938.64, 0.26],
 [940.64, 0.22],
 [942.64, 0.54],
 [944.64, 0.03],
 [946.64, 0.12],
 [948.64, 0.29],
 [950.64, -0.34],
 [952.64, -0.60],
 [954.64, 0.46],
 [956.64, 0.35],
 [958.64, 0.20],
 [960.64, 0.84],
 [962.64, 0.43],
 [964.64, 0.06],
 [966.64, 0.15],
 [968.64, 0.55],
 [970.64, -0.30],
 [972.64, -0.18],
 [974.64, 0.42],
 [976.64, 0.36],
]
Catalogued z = 1.34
